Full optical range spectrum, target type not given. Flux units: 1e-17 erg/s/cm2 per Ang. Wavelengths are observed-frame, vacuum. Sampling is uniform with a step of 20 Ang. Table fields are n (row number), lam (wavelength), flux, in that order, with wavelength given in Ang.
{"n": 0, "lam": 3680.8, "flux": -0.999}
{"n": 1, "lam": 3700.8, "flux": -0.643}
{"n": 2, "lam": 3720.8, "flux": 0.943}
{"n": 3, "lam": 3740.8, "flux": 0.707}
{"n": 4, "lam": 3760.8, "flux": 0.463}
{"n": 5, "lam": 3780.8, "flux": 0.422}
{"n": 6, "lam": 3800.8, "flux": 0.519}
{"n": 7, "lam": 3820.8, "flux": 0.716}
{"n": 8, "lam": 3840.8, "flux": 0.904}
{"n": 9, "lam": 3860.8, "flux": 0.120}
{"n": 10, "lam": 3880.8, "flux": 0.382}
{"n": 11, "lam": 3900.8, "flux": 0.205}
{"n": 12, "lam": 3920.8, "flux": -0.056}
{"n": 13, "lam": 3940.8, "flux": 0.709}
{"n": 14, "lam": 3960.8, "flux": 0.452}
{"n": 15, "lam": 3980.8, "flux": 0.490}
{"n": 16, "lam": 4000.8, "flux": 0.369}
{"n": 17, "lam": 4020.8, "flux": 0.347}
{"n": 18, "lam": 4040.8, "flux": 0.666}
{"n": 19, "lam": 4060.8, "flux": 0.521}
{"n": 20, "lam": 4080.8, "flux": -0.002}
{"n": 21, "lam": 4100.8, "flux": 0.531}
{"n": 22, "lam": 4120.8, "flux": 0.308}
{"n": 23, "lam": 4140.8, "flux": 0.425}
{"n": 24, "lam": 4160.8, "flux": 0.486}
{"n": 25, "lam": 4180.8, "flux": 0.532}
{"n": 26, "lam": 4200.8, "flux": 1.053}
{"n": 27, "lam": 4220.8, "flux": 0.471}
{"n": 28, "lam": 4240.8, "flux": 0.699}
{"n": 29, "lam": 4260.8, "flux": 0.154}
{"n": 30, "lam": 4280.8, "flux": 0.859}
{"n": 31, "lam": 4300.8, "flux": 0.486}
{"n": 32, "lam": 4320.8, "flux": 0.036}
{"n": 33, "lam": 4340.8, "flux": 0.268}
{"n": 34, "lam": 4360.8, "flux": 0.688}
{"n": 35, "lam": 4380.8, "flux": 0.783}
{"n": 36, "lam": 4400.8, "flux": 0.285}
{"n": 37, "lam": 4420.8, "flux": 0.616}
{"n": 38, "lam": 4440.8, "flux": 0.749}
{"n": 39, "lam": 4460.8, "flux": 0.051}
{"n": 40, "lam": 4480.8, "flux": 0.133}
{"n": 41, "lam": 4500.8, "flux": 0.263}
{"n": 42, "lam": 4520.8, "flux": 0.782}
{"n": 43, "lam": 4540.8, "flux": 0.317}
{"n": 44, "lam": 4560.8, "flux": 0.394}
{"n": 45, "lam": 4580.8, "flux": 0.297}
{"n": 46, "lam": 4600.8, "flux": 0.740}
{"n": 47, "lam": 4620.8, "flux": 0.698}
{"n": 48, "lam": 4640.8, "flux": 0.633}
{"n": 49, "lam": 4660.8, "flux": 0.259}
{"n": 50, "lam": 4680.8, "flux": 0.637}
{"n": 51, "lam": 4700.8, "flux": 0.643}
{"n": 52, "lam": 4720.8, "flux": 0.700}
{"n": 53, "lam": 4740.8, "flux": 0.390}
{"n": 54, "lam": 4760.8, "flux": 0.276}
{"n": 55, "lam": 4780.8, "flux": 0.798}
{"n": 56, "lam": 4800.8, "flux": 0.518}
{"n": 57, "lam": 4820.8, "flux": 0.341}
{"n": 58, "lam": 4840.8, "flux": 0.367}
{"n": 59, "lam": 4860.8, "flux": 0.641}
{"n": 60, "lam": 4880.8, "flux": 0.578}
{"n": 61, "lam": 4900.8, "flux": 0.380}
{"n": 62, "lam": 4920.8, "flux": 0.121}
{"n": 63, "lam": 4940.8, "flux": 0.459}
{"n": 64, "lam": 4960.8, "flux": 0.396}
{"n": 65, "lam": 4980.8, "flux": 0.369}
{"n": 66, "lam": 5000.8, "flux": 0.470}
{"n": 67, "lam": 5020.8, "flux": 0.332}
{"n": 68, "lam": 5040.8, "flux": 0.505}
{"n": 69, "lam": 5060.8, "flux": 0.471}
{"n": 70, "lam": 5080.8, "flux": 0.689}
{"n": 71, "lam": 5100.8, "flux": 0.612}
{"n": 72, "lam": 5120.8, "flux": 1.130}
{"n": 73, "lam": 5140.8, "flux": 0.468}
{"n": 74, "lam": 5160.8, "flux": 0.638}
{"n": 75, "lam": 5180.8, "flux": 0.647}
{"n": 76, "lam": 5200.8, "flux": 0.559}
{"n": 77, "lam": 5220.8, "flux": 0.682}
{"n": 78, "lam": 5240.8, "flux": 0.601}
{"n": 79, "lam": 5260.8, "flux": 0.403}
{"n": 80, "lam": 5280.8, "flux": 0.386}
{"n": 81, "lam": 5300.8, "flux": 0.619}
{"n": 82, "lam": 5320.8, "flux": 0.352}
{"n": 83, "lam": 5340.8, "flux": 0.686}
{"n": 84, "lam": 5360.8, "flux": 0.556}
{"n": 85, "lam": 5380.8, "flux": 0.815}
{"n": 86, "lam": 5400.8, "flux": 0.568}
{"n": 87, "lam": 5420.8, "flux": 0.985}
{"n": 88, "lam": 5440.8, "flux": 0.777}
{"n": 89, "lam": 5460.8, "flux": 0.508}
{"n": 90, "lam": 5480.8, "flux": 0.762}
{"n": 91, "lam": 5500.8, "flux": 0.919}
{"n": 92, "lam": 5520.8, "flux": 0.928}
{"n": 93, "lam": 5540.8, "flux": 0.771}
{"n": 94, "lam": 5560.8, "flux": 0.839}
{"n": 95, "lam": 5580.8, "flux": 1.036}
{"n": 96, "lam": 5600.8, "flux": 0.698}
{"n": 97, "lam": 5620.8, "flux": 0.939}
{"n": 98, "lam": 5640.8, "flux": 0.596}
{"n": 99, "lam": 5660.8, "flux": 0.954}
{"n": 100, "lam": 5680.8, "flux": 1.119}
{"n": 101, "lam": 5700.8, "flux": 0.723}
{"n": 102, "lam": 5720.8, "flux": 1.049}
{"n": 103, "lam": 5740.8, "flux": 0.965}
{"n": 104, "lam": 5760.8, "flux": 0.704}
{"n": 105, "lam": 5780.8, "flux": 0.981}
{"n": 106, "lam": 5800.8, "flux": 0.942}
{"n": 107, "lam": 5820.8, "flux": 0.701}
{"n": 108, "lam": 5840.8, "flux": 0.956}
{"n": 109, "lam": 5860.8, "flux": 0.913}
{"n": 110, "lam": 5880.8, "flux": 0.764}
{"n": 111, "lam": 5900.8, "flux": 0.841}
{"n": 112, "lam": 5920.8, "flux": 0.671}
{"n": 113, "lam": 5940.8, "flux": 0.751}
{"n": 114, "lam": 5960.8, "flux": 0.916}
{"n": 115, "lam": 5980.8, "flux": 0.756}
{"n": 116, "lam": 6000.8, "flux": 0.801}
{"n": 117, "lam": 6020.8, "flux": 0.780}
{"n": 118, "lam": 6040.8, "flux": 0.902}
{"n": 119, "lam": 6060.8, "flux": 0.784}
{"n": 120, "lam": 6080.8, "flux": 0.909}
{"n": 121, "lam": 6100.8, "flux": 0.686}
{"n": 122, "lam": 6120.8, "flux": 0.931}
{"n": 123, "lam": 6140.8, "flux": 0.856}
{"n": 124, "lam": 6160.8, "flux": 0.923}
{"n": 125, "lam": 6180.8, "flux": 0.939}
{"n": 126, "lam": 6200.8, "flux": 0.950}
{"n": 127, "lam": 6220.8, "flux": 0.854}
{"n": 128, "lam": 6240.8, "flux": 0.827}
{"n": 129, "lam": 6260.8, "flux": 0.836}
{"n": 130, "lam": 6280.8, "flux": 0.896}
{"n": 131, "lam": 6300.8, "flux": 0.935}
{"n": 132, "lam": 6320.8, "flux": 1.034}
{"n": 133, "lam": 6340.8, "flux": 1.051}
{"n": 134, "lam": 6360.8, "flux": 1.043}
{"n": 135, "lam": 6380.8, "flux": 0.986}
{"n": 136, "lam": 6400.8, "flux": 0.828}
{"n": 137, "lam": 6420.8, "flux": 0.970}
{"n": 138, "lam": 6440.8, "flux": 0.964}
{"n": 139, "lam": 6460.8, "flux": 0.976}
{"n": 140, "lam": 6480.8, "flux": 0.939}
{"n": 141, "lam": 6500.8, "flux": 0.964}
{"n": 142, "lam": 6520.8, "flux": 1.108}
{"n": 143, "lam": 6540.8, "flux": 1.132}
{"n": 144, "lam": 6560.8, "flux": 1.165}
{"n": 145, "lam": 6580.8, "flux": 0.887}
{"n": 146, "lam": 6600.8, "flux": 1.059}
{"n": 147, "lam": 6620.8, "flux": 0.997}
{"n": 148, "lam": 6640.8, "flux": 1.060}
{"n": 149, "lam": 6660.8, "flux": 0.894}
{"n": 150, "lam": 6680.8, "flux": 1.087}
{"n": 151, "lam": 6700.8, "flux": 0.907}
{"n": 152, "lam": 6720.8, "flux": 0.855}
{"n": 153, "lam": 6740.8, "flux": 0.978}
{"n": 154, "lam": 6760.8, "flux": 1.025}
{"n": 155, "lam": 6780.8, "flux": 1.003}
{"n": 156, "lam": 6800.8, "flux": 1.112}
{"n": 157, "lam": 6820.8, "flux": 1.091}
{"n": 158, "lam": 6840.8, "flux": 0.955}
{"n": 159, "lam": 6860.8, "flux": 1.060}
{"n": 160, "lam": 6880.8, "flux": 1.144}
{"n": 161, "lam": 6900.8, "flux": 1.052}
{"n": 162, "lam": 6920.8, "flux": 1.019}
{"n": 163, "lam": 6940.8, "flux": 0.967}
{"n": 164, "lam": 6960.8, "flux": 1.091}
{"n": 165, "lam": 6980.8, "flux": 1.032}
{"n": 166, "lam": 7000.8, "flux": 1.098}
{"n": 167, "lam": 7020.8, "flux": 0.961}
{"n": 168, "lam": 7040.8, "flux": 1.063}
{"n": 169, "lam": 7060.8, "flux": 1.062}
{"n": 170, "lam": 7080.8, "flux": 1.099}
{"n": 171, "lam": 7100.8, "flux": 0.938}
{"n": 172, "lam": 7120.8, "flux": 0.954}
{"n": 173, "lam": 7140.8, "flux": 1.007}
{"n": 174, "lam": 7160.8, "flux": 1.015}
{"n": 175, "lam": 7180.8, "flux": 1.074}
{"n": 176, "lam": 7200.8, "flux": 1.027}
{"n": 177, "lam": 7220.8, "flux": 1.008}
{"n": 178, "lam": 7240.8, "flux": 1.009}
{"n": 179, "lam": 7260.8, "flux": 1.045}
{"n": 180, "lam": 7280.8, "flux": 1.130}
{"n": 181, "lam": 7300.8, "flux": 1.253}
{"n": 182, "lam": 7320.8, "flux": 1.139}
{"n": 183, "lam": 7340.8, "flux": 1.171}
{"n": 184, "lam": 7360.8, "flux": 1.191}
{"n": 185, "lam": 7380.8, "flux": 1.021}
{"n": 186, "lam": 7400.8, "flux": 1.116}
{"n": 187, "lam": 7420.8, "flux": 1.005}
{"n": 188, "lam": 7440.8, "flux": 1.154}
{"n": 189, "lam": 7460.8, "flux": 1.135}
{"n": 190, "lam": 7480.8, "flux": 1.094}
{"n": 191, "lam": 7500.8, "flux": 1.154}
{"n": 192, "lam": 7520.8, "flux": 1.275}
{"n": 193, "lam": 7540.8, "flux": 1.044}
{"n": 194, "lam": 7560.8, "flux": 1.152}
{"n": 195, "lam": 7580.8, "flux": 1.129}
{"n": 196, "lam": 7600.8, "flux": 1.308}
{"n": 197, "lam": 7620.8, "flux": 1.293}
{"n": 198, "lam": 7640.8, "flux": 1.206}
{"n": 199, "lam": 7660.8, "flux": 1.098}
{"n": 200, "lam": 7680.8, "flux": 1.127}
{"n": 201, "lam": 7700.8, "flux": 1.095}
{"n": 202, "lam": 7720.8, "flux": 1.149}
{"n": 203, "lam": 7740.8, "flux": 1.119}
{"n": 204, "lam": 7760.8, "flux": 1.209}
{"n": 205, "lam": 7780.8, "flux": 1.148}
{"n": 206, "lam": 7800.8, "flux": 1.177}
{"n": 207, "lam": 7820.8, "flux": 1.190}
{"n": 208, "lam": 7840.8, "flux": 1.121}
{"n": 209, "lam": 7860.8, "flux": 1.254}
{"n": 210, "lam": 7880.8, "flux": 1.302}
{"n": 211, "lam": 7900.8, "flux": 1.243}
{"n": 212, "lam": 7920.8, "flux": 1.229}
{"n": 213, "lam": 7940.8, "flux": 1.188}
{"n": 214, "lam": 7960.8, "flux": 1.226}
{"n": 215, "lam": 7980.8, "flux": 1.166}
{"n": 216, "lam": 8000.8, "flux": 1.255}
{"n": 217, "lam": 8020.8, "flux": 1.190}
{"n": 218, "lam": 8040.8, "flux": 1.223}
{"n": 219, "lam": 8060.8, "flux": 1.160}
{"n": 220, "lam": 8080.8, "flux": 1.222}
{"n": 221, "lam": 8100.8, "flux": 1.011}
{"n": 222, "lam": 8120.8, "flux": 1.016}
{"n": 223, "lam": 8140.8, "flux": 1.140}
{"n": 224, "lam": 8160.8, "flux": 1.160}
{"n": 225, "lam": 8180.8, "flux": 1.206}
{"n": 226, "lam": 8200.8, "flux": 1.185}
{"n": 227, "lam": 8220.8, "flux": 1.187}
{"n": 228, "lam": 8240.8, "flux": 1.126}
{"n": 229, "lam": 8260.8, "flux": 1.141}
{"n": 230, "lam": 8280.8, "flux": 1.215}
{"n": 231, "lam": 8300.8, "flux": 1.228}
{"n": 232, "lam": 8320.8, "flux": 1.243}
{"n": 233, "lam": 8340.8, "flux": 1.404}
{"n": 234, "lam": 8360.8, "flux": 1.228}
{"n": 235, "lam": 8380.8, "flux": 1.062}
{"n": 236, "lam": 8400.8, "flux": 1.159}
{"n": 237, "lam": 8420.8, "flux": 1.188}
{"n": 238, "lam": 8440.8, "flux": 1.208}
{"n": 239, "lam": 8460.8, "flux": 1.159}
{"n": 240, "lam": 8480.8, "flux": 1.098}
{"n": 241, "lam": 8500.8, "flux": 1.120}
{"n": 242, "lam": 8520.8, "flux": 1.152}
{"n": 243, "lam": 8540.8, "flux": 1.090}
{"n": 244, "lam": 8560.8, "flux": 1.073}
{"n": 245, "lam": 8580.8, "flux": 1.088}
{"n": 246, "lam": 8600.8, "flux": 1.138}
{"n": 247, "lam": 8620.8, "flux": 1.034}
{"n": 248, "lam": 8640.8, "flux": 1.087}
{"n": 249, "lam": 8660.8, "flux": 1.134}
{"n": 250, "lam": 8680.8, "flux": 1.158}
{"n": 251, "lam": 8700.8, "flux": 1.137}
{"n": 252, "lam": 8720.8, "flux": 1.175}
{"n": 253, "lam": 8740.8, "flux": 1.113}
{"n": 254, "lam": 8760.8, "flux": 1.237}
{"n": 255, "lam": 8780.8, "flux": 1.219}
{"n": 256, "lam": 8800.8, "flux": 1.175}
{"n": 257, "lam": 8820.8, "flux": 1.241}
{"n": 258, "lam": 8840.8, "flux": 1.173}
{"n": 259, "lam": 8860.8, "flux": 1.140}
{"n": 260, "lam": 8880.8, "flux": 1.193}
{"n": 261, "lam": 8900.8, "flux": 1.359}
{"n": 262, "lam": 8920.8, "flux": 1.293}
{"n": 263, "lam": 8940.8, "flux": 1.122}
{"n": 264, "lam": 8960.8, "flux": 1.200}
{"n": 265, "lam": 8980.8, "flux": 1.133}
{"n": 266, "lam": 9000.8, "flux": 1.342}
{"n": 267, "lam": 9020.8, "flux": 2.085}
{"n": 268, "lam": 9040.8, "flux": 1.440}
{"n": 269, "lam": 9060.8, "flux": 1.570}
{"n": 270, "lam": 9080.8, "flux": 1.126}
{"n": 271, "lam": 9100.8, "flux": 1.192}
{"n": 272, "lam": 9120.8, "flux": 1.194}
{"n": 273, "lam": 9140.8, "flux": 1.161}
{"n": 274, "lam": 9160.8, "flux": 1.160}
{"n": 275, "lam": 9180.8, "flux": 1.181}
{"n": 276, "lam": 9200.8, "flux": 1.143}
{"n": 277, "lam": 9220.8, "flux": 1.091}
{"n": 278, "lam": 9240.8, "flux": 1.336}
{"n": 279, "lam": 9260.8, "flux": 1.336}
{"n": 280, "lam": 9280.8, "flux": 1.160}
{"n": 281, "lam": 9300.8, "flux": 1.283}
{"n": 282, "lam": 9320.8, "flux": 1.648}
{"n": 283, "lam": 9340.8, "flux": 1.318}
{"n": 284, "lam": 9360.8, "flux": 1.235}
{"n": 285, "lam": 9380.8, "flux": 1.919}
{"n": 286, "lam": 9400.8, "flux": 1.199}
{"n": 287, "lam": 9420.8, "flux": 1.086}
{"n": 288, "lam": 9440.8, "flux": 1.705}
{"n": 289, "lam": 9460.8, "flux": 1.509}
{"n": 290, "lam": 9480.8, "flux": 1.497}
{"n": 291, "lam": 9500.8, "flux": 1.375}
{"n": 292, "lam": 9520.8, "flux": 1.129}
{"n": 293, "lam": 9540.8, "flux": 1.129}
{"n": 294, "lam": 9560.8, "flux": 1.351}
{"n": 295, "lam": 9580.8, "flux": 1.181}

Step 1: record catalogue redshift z 0.37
